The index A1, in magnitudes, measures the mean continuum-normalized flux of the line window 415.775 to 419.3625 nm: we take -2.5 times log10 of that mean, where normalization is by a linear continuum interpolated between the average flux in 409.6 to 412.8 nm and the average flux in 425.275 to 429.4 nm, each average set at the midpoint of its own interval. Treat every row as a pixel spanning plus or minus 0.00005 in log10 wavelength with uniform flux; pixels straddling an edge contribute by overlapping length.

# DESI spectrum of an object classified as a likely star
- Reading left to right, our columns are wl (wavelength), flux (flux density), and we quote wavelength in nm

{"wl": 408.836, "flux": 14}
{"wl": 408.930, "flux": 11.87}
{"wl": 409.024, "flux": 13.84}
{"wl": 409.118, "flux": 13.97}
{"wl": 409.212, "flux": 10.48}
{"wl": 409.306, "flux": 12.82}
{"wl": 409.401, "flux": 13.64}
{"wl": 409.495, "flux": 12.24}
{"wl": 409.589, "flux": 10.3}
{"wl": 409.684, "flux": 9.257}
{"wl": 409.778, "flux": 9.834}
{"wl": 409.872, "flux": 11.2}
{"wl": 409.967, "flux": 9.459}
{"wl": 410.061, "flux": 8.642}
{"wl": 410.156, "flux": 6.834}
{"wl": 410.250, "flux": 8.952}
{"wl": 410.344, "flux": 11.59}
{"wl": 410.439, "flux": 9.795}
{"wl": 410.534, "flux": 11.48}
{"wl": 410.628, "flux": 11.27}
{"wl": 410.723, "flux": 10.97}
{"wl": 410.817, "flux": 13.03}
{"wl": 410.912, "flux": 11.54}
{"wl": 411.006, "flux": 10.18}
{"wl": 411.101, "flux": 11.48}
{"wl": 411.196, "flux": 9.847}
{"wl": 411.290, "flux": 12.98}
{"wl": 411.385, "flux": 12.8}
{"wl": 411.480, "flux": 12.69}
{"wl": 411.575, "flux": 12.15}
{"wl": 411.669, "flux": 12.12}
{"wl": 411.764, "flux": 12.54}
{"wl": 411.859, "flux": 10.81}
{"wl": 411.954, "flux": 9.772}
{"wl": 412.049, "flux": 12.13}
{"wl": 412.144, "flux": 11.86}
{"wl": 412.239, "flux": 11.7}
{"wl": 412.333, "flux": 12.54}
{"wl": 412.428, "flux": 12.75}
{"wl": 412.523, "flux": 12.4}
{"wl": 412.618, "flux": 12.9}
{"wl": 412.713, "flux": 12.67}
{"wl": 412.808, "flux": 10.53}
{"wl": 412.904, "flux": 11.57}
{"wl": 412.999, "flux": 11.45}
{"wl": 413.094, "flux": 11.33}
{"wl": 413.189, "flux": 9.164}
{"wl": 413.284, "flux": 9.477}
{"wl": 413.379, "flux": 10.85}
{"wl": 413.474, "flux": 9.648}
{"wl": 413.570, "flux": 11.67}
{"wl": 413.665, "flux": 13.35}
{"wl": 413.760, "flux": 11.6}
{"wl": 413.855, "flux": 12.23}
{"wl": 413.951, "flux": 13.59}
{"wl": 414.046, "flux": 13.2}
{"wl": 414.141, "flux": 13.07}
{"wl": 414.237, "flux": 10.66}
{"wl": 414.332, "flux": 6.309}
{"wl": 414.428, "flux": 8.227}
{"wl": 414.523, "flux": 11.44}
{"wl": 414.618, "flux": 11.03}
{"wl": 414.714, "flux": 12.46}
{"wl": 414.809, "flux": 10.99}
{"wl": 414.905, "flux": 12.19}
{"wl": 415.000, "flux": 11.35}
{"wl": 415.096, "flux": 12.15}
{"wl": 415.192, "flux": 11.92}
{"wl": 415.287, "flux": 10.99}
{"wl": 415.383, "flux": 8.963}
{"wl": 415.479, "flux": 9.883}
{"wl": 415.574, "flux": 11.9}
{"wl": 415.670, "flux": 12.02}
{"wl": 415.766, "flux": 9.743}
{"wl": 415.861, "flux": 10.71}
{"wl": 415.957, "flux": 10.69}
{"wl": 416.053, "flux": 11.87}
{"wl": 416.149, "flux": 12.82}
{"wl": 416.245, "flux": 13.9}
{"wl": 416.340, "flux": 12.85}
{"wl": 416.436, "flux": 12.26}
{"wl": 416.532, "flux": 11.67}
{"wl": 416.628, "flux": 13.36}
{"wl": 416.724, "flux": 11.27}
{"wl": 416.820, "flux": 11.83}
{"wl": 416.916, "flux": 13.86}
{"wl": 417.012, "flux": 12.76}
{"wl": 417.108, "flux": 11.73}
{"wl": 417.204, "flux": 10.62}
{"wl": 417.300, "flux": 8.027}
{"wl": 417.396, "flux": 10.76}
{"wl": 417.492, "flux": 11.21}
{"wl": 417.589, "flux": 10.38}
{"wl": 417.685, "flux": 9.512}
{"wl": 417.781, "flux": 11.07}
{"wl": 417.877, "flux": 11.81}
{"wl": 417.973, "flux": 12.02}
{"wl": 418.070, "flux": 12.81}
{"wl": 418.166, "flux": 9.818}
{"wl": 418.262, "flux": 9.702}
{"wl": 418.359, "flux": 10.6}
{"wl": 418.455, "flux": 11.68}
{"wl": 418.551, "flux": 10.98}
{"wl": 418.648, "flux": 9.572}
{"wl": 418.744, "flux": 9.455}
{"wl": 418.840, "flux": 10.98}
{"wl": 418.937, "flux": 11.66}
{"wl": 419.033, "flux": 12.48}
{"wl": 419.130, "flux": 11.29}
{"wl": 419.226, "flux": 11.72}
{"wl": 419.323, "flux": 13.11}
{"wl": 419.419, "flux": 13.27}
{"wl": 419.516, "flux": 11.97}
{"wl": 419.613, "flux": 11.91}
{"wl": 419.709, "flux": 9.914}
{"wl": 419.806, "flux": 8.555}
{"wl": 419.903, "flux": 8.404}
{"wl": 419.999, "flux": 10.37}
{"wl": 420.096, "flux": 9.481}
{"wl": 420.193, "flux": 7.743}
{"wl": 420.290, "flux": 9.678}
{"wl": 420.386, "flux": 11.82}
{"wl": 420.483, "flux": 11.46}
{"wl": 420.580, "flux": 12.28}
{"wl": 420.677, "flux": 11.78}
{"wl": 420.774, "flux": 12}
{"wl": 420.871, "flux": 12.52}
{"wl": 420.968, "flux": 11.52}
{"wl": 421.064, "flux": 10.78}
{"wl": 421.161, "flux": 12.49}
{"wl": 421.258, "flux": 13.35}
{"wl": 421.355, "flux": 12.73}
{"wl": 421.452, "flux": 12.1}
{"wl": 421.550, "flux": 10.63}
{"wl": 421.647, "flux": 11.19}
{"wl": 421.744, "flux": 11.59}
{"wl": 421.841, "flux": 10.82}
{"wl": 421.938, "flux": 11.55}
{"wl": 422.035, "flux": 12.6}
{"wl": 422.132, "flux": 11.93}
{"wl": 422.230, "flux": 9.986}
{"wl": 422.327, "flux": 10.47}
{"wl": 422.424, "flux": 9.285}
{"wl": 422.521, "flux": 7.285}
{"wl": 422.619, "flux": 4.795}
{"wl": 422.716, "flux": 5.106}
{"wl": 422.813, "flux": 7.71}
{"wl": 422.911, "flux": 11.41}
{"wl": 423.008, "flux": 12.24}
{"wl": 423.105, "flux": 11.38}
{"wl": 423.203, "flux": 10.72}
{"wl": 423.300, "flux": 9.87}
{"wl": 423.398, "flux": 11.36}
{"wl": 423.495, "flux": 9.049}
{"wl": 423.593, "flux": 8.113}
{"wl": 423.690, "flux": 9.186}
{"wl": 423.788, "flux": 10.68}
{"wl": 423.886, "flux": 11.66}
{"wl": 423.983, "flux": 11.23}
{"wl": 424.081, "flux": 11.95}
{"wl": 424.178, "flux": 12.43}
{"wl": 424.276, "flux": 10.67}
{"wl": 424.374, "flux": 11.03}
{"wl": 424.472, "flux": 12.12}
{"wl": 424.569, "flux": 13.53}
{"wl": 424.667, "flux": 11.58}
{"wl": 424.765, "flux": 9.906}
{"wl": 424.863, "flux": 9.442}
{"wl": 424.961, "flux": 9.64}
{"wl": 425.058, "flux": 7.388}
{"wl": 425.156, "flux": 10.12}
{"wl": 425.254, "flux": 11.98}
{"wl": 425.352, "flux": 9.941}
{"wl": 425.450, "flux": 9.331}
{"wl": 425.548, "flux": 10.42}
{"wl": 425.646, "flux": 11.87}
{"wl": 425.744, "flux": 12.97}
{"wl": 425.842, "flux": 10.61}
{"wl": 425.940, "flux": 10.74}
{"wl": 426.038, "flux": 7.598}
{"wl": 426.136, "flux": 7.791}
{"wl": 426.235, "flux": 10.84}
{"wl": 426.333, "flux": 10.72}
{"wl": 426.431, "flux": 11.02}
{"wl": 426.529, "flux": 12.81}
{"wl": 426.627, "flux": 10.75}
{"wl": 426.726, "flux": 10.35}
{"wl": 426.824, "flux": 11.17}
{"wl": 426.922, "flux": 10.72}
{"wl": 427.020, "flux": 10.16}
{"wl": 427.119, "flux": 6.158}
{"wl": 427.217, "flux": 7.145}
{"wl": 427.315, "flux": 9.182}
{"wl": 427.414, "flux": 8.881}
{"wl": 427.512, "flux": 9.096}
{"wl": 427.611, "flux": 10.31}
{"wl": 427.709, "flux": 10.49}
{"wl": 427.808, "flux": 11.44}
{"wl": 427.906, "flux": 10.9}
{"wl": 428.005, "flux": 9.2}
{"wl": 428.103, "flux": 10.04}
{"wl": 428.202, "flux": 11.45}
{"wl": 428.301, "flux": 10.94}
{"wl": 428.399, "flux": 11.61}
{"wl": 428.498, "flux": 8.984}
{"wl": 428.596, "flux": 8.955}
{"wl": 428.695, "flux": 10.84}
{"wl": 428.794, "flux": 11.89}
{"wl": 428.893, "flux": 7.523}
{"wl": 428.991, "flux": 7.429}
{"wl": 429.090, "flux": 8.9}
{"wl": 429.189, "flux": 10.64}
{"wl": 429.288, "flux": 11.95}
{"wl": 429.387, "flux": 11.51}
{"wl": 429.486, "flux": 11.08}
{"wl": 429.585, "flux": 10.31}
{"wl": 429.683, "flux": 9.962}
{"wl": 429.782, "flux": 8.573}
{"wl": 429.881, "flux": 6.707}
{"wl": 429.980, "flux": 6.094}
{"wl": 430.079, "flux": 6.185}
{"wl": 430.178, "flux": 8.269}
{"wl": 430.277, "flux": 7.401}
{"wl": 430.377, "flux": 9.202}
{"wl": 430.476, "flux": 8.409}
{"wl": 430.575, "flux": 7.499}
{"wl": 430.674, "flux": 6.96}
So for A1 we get -0.06 mag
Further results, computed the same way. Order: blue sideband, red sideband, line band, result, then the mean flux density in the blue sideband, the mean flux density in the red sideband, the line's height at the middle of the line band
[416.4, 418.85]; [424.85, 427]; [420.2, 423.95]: 0.012 mag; 11.1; 10.4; 10.7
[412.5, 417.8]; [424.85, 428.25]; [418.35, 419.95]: -0.014 mag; 11.4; 10.1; 10.9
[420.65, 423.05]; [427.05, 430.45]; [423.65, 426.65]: -0.067 mag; 10.7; 9.38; 10.1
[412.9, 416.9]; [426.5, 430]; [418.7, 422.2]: -0.055 mag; 11.4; 9.85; 10.8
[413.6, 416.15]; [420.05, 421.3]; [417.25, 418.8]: 0.069 mag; 11.3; 11.3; 11.3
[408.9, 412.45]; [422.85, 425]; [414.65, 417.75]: -0.030 mag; 11.3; 10.9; 11.1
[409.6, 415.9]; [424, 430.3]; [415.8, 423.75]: -0.033 mag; 11.1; 10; 10.6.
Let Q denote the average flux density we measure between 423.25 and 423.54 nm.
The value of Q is 10.1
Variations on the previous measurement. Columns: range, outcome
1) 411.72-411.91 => 11.6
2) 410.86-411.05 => 10.9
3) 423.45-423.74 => 8.77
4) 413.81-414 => 12.9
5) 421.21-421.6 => 12.2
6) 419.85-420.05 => 9.37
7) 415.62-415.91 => 10.8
